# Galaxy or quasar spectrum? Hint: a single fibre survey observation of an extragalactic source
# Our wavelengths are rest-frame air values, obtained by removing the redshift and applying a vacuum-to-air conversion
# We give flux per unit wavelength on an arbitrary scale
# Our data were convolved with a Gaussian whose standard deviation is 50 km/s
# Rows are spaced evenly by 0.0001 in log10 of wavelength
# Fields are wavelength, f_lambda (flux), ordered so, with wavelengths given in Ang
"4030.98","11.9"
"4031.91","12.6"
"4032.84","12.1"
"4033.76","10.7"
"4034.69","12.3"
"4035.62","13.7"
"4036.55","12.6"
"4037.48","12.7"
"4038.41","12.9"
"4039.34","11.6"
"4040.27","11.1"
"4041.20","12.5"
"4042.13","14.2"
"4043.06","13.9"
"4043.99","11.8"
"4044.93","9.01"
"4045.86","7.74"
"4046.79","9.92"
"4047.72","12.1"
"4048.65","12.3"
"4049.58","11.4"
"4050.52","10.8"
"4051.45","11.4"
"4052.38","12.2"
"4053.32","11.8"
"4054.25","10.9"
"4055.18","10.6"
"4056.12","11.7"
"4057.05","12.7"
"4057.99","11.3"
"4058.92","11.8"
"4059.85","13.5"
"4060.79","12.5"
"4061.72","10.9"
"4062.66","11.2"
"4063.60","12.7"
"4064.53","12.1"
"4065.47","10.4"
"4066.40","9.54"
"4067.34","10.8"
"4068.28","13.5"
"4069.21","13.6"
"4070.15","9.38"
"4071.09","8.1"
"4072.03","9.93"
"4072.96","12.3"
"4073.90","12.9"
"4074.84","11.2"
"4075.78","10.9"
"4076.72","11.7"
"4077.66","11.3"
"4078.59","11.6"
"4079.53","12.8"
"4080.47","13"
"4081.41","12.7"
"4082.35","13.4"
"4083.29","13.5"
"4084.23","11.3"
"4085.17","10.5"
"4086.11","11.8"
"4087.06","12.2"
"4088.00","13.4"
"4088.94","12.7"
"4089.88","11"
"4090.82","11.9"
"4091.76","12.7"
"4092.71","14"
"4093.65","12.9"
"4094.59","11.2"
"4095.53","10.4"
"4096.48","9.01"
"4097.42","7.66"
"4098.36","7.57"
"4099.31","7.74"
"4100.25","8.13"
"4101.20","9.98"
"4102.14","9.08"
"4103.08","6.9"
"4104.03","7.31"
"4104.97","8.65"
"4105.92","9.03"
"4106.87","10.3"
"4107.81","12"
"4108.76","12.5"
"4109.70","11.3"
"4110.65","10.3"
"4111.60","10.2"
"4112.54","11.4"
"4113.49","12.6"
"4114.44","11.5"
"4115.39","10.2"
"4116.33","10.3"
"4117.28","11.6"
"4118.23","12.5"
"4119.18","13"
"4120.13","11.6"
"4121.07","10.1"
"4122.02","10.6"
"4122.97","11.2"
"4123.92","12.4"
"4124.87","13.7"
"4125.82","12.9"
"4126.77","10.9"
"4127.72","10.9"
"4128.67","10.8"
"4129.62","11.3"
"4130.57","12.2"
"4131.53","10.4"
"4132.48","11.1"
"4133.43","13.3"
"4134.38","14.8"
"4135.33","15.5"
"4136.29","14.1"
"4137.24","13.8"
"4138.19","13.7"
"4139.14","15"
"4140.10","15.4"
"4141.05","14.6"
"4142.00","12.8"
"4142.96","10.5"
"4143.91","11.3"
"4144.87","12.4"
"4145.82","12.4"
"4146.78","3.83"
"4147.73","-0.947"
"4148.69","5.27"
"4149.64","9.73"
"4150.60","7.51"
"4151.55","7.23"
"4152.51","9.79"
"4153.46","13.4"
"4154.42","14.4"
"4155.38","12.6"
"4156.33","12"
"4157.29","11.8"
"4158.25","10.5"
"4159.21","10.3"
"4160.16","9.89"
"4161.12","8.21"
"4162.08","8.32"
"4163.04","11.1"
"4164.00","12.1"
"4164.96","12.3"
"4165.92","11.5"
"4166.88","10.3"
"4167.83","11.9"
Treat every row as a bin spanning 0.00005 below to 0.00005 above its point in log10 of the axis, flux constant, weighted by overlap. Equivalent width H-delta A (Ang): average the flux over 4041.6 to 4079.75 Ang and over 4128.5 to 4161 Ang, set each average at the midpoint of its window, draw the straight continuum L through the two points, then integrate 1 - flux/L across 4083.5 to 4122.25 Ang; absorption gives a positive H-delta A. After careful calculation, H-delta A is 2.1 Ang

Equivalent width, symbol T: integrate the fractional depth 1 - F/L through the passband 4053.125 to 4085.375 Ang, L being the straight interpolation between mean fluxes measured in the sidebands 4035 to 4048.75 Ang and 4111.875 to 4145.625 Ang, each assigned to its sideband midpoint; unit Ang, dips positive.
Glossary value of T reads 0.89 Ang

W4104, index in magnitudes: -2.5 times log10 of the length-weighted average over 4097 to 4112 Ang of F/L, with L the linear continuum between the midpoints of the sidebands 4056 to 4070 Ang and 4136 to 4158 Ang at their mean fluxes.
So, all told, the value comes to 0.221 mag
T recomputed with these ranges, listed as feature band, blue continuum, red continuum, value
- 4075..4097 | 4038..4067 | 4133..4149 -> -0.7 Ang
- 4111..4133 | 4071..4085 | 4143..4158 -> -2.1 Ang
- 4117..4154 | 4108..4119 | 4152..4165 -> -0.3 Ang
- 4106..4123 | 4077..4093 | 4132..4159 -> 0.9 Ang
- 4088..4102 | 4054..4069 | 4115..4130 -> 1.3 Ang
